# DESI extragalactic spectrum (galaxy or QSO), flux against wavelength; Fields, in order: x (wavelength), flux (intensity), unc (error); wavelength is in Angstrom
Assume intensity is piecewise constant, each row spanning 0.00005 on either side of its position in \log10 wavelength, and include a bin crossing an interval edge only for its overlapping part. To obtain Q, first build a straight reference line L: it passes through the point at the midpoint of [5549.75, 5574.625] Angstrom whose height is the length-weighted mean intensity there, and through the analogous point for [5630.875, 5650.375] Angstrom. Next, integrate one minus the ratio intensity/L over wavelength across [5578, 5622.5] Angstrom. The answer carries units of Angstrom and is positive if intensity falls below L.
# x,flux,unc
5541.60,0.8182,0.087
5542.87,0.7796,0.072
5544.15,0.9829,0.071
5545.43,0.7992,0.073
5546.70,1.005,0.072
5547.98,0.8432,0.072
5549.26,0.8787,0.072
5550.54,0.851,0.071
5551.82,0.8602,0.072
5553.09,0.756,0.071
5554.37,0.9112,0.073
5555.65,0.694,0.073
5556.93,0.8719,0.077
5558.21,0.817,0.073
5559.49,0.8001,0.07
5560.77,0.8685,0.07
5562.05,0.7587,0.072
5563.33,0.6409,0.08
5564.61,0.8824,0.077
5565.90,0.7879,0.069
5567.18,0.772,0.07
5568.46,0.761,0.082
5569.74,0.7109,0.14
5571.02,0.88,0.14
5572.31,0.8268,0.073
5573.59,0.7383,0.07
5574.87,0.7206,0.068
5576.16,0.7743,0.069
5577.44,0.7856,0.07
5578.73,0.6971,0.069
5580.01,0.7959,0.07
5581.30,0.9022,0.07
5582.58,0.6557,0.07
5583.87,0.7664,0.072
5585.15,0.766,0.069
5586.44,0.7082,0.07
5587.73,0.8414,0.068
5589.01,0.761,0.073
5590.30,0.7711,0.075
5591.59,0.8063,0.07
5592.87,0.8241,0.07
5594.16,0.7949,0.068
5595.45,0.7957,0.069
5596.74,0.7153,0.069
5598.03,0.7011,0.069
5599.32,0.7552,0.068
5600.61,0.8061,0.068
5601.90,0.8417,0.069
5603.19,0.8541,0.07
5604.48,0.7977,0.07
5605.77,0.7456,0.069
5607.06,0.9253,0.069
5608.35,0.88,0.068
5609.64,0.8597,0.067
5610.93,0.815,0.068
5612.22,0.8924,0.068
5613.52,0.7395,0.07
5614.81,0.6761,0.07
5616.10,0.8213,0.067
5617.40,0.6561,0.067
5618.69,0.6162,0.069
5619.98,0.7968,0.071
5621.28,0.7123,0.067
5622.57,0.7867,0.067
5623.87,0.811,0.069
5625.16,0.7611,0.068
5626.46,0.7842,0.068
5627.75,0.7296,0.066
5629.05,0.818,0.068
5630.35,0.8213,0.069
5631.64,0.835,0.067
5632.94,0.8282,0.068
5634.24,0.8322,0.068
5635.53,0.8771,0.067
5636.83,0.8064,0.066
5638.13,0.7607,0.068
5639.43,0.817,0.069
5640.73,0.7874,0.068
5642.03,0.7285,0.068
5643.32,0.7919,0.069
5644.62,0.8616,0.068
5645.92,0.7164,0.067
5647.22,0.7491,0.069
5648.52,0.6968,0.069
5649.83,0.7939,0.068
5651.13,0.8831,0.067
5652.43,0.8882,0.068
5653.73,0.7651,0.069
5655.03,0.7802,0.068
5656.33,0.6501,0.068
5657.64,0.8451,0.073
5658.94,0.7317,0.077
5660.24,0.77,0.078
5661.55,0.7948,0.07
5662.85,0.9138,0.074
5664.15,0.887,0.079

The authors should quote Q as 0.9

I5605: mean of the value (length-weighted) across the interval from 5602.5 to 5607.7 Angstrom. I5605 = 0.831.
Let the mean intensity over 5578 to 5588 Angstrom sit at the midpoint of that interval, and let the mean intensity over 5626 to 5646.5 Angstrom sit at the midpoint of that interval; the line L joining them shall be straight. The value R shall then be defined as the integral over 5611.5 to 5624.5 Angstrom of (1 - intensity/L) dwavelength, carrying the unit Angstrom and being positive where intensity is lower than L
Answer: 0.6 Angstrom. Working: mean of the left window 0.763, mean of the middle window 0.751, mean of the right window 0.8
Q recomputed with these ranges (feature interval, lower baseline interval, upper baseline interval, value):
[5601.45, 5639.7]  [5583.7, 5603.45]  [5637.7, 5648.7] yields -1.0 Angstrom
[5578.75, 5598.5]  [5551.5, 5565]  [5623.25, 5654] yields 0.7 Angstrom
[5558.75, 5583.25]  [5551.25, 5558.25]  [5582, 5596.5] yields 0.6 Angstrom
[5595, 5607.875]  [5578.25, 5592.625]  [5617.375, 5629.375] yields -0.5 Angstrom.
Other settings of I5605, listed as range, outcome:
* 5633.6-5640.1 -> 0.819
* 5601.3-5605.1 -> 0.831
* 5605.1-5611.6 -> 0.846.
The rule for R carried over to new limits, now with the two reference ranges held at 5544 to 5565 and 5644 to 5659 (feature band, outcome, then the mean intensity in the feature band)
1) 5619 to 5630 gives 0.3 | 0.771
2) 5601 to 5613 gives -0.6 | 0.844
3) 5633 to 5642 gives -0.2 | 0.808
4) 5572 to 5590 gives 1.2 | 0.766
